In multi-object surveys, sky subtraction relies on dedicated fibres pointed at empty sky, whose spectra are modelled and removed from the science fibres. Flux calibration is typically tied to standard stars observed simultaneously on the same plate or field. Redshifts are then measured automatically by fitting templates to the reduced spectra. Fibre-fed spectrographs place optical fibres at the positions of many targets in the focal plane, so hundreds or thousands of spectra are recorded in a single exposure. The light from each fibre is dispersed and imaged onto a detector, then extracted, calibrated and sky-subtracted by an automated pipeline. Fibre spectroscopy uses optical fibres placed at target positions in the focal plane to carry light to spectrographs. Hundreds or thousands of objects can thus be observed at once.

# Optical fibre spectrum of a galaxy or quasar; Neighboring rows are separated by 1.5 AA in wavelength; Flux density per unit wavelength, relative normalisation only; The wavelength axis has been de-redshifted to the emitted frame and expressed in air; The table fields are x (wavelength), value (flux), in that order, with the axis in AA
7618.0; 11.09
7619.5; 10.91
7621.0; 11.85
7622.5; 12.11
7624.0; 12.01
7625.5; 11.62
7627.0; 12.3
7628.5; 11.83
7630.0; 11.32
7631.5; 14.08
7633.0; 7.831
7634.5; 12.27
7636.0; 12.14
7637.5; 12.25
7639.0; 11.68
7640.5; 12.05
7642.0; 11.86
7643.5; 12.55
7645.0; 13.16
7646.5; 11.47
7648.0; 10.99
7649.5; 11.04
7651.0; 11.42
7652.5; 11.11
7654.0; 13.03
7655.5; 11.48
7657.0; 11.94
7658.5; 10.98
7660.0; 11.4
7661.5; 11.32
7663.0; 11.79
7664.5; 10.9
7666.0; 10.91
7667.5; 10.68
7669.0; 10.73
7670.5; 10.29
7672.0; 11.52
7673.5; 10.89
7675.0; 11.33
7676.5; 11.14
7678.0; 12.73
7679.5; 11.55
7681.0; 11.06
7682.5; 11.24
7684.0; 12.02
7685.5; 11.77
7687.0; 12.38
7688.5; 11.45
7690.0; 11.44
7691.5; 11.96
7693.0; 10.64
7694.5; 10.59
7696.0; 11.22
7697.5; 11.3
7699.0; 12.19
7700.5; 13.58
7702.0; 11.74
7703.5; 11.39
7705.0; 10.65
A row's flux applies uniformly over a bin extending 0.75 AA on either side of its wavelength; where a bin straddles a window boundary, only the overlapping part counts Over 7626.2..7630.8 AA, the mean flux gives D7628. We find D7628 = 11.8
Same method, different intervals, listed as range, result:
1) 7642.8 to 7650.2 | 11.8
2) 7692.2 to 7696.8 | 10.8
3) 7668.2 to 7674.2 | 10.9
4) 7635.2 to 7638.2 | 12.2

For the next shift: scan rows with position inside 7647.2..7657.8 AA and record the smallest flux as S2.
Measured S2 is 10.99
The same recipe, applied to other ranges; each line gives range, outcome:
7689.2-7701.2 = 10.59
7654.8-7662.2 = 10.98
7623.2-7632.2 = 11.32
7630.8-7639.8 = 7.831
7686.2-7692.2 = 11.44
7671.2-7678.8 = 10.89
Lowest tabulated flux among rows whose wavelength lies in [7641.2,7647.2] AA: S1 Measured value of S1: 11.47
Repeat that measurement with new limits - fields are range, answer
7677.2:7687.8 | 11.06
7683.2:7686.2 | 11.77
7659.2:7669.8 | 10.68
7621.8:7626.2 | 11.62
